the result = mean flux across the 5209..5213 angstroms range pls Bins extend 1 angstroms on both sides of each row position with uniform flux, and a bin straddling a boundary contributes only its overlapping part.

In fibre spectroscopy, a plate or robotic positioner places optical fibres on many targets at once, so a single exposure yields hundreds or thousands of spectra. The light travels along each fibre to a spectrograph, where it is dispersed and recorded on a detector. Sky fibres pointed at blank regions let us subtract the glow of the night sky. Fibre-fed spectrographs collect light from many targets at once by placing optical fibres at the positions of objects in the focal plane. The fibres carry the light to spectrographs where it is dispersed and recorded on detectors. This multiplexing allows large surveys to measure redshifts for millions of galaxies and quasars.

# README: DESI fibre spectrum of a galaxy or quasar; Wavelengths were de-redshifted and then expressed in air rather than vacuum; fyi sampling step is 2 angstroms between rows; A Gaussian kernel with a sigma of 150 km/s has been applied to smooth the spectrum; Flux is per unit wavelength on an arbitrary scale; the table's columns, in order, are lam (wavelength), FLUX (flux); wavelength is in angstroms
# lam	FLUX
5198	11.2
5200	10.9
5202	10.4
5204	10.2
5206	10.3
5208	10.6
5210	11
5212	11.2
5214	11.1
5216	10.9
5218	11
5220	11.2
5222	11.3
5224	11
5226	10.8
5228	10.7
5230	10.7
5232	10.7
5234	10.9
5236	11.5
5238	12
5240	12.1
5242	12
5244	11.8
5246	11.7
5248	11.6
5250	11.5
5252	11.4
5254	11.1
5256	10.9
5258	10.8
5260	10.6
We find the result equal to 11.1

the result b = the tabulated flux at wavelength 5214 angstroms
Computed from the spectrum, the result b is 11.1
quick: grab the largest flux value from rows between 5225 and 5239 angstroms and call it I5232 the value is 12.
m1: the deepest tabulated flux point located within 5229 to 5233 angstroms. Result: 10.7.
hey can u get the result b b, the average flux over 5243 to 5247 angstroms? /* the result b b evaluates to 11.8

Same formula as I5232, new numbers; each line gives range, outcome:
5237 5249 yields 12.1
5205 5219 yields 11.2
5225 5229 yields 10.8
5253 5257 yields 11.1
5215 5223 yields 11.3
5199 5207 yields 10.9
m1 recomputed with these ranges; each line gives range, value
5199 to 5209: 10.2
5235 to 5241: 11.5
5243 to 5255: 11.1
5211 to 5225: 10.9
